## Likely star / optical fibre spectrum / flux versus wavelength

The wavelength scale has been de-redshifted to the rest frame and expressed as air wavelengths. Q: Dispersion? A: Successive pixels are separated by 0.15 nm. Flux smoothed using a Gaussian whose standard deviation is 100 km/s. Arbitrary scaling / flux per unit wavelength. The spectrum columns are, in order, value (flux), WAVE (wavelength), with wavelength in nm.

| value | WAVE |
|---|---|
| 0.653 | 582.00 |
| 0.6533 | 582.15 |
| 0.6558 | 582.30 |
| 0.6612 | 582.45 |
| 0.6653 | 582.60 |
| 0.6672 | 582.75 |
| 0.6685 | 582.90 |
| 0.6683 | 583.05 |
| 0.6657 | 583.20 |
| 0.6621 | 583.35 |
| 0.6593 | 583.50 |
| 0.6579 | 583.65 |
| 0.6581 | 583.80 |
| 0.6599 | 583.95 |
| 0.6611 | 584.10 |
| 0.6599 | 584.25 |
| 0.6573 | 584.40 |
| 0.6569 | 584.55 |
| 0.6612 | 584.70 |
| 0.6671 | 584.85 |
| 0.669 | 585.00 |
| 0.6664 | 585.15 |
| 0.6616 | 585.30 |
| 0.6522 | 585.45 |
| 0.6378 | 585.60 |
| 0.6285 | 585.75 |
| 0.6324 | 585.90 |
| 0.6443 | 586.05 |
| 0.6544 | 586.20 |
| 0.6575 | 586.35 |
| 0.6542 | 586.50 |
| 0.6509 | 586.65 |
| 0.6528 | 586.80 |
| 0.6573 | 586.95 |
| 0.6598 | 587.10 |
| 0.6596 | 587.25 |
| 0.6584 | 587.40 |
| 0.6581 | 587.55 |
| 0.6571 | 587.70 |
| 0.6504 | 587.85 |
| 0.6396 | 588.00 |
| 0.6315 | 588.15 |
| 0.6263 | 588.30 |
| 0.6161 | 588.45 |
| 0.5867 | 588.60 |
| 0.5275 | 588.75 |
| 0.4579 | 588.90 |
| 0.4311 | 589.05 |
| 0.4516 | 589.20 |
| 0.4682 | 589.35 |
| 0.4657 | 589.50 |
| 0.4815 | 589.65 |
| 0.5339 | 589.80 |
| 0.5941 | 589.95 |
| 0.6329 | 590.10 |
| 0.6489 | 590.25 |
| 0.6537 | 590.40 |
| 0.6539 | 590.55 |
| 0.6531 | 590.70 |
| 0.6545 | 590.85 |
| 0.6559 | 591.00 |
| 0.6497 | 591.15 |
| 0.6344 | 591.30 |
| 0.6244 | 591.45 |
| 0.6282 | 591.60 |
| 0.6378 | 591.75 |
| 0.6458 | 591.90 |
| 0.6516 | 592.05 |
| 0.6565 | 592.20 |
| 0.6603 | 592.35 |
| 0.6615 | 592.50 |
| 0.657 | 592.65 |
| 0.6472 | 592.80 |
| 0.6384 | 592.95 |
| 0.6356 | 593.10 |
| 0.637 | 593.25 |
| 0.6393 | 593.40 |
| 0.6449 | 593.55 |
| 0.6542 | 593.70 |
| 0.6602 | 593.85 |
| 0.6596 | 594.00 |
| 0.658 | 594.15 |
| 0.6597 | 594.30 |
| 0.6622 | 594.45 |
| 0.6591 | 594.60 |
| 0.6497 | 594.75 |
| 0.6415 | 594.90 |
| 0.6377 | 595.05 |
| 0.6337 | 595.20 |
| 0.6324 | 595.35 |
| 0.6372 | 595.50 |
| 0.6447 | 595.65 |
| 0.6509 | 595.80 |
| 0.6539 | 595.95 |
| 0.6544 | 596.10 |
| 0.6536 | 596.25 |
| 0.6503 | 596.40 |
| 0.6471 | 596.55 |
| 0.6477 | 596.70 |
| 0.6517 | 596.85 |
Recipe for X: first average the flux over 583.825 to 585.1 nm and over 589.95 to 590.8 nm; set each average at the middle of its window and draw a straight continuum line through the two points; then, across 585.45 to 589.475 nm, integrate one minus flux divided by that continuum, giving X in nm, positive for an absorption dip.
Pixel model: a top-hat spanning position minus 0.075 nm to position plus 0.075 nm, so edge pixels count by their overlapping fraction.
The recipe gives 0.273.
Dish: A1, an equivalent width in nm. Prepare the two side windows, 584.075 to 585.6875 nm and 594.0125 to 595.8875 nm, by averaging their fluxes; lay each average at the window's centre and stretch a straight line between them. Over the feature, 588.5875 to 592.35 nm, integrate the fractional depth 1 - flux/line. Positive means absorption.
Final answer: 0.37 nm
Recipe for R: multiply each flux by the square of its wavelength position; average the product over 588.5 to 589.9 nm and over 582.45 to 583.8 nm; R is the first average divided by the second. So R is 0.8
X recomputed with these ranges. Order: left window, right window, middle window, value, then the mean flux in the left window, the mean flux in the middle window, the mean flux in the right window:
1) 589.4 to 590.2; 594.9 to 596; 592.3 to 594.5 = -0.17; 0.543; 0.651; 0.641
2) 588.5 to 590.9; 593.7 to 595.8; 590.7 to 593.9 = -0.23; 0.556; 0.646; 0.649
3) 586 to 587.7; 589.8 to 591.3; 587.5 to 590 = 0.35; 0.655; 0.556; 0.638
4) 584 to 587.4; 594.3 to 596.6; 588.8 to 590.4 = 0.32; 0.655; 0.523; 0.648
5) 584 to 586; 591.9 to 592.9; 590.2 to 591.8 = 0.02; 0.655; 0.645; 0.655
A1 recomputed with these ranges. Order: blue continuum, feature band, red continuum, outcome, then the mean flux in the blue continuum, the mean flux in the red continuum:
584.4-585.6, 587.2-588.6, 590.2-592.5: 0.03 nm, 0.66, 0.648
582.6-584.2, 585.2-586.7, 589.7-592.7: 0.02 nm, 0.663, 0.638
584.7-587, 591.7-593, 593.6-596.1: 0.00 nm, 0.653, 0.65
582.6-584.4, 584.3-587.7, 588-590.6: -0.21 nm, 0.662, 0.558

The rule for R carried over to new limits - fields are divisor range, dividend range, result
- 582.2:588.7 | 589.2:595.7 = 0.99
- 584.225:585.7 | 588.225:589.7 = 0.79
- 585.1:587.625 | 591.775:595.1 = 1.02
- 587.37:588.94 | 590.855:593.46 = 1.07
